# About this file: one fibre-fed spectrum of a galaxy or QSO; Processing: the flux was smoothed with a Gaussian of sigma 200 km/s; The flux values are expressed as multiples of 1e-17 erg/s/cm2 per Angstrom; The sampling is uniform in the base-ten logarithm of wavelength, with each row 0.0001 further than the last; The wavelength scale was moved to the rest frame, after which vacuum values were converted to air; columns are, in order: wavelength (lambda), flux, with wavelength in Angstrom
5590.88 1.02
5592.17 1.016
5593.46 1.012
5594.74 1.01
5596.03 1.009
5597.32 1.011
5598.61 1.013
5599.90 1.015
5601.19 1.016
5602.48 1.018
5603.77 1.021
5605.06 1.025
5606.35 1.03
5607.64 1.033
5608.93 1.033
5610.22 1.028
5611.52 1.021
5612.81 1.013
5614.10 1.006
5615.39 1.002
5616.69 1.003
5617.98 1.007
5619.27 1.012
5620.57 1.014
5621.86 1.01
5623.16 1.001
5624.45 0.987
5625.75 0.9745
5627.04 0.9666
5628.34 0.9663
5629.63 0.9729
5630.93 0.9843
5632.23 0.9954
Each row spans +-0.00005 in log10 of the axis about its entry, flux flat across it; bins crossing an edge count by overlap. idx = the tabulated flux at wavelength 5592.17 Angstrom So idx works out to 1.016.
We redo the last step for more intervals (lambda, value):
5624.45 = 0.987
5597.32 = 1.011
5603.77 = 1.021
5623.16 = 1.001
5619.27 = 1.012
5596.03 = 1.009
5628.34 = 0.9663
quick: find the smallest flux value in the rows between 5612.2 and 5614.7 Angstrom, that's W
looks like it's 1.006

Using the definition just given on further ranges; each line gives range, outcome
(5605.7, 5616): 1.002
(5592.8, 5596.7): 1.009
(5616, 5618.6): 1.003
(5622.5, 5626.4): 0.9745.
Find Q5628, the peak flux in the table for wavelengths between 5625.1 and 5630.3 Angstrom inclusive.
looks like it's 0.9745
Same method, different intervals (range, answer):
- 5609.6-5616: 1.028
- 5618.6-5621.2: 1.014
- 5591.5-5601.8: 1.016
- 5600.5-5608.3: 1.033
